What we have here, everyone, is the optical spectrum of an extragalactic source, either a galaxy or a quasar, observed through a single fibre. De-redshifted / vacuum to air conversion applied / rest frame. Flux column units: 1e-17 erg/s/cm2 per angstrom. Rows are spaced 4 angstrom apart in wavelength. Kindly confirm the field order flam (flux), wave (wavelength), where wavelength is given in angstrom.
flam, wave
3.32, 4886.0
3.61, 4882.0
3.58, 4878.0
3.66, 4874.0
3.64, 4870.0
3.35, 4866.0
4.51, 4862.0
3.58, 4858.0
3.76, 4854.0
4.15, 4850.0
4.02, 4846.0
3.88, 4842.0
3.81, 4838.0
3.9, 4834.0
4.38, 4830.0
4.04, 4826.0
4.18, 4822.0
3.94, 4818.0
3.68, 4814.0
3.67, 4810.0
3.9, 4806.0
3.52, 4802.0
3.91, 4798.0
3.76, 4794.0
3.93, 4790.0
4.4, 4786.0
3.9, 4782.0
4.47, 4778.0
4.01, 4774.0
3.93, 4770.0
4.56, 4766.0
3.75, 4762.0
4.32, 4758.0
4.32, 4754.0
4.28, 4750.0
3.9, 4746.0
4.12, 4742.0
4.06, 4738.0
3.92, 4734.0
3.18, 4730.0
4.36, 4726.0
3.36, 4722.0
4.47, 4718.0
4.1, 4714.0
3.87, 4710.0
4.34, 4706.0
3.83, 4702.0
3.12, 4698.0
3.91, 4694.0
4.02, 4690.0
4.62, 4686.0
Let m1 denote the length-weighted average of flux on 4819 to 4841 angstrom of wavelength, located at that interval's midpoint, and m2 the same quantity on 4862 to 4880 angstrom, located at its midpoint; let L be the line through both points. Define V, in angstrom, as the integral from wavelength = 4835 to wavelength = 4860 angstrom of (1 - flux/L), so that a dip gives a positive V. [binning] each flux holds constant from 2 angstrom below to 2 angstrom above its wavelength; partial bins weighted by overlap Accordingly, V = 0.1 angstrom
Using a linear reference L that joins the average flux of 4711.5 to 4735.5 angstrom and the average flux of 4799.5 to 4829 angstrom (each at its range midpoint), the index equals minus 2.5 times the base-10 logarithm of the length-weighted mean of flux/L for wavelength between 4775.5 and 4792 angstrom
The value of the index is -0.08 mag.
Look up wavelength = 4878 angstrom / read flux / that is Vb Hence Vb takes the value 3.58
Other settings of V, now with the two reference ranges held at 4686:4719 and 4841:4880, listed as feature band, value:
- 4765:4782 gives -1.21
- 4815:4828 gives -0.58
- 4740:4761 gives -1.27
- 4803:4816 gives 0.45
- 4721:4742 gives 0.65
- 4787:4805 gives 0.28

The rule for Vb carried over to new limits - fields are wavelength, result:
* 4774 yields 4.01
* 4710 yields 3.87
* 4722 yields 3.36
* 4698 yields 3.12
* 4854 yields 3.76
